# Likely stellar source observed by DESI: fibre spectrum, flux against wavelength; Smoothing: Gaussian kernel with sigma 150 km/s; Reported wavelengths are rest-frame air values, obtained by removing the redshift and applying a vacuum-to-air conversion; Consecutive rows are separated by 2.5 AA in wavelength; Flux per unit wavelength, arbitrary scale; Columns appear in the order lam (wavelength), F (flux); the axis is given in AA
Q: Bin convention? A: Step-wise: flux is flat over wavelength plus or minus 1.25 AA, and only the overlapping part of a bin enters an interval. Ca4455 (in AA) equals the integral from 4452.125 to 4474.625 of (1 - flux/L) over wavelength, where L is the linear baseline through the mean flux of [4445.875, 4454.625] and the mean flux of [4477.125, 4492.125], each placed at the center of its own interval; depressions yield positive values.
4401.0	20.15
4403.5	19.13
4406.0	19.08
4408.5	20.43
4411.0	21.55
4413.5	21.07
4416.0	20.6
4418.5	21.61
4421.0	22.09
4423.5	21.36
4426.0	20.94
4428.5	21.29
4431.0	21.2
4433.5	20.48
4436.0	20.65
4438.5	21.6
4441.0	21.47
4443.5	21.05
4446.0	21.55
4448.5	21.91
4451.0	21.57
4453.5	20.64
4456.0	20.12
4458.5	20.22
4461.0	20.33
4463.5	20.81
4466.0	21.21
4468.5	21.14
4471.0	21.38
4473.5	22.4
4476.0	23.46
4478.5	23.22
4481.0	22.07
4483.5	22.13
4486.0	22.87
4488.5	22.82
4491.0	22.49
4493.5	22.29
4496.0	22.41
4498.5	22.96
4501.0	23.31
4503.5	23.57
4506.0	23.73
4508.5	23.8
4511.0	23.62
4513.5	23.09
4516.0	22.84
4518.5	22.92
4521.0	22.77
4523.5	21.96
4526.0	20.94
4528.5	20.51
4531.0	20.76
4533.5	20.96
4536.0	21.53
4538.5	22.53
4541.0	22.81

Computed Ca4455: 1.0 AA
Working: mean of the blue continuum 21.4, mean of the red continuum 22.6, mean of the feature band 20.9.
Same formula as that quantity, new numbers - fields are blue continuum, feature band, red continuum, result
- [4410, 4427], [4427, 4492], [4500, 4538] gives 0.7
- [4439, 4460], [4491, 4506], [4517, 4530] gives -1.0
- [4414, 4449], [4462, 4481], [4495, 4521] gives 0.3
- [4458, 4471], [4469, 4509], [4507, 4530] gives -2.2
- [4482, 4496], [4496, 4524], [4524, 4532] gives -2.0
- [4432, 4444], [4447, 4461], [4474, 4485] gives 0.5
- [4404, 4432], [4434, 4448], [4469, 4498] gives 0.2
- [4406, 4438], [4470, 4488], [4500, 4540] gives -0.6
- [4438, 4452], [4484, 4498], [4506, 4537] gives -0.4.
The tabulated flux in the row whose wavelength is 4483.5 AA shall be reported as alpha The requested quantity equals 22.13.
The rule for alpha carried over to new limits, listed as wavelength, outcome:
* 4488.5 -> 22.82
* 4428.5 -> 21.29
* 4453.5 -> 20.64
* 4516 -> 22.84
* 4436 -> 20.65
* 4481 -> 22.07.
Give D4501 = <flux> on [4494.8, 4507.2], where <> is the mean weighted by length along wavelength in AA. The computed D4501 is 23.2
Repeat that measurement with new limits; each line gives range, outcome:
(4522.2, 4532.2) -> 21.1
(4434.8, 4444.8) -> 21.2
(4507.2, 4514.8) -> 23.5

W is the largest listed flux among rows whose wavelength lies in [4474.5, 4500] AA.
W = 23.46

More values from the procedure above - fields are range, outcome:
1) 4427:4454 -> 21.91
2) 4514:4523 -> 22.92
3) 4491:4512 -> 23.8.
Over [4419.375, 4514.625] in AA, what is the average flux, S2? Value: 21.9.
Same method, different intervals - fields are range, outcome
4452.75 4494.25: 21.7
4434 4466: 21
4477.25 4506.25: 22.8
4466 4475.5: 21.7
